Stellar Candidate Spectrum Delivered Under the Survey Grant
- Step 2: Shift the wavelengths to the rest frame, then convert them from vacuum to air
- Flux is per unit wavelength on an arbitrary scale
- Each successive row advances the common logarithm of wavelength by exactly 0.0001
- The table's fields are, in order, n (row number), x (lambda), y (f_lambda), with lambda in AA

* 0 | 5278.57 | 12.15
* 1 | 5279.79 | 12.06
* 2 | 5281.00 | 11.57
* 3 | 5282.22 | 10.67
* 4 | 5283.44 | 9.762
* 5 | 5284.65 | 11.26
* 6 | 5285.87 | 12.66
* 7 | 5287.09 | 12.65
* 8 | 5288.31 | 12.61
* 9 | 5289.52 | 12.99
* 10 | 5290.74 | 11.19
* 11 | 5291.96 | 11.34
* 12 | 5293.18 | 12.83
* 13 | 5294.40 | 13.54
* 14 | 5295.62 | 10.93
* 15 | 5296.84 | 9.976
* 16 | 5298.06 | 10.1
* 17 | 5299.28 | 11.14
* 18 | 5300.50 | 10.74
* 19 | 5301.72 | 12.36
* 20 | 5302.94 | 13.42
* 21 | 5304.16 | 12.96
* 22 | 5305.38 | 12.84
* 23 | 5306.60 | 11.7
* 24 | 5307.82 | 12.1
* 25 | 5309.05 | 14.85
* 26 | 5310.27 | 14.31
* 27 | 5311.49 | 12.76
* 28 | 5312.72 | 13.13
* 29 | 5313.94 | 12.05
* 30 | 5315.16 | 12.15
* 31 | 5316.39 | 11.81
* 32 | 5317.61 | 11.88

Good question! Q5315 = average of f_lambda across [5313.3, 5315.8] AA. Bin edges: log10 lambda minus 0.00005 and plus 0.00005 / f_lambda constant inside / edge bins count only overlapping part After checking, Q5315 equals 12.1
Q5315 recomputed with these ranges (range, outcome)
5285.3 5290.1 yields 12.7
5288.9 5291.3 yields 12.1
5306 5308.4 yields 11.9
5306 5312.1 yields 13.1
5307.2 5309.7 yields 13.5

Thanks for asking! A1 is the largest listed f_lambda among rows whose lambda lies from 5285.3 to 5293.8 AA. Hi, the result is 12.99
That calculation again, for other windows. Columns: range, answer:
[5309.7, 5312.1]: 14.31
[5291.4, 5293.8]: 12.83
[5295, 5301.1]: 11.14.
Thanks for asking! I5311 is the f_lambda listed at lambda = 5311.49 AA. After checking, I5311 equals 12.76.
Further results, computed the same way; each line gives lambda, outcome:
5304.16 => 12.96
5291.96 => 11.34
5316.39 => 11.81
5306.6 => 11.7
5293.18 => 12.83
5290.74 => 11.19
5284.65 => 11.26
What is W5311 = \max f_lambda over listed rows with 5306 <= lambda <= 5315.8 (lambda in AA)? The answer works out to 14.85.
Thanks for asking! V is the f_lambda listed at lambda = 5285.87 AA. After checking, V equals 12.66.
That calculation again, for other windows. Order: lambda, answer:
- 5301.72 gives 12.36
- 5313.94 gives 12.05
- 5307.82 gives 12.1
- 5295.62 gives 10.93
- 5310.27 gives 14.31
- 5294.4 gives 13.54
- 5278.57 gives 12.15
